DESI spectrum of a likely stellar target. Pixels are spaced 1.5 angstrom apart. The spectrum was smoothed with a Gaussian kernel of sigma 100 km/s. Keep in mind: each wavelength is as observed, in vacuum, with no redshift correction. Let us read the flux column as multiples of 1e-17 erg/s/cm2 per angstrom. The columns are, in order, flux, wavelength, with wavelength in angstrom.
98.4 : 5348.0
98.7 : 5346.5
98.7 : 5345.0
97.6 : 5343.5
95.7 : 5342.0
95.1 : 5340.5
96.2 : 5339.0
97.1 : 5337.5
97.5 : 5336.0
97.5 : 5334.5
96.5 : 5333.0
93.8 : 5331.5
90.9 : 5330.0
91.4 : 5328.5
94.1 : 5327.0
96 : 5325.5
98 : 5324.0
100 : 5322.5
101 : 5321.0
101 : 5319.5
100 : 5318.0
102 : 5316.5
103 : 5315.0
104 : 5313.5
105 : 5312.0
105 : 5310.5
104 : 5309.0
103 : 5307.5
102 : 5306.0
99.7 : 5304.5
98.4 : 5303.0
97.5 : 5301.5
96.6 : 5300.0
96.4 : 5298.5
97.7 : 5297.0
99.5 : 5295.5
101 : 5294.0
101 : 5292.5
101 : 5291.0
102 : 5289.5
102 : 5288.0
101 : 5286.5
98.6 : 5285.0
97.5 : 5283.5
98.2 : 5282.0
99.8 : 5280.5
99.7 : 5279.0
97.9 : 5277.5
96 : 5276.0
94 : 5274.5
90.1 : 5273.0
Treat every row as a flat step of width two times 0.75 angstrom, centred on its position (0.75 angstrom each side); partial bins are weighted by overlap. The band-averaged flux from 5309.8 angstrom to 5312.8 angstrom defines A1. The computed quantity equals 105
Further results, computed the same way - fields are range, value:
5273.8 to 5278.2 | 96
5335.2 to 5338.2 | 97.3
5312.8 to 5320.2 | 102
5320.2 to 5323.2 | 101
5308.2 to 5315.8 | 104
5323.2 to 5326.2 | 97.1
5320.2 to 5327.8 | 97.8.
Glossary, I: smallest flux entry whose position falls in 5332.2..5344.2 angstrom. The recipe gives 95.1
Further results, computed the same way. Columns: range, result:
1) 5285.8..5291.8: 101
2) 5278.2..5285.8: 97.5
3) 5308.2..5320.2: 100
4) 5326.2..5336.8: 90.9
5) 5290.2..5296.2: 99.5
